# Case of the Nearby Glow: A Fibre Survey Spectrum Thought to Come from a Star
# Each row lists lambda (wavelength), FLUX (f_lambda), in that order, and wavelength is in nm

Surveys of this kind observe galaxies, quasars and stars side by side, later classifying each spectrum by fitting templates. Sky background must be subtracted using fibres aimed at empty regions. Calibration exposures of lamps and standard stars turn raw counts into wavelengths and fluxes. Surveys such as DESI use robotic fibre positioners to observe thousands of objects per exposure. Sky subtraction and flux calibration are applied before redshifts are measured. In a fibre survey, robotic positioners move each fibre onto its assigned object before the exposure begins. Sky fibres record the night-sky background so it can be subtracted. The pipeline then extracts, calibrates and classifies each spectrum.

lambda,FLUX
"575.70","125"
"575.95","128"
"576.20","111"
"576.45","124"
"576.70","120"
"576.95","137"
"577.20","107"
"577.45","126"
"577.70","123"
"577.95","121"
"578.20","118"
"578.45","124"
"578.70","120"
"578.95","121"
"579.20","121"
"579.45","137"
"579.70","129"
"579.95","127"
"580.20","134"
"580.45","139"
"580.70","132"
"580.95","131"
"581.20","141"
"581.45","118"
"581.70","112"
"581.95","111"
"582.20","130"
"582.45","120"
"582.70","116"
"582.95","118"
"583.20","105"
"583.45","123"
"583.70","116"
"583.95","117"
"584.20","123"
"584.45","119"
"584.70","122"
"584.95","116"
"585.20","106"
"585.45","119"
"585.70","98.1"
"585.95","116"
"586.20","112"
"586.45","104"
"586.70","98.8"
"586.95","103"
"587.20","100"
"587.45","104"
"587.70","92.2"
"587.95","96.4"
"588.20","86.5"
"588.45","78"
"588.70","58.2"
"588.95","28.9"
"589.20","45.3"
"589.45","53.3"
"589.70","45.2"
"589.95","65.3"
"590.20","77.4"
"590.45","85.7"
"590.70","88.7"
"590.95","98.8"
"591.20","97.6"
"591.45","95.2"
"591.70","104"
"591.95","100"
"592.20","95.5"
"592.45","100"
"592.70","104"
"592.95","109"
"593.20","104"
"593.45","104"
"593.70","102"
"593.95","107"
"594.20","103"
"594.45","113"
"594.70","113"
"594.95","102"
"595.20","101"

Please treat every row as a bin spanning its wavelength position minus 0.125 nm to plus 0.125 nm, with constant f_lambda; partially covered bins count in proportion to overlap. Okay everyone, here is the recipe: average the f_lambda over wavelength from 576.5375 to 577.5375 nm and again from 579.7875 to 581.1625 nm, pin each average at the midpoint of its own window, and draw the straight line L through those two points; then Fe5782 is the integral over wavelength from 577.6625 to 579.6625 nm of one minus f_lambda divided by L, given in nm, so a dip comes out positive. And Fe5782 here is 0.06 nm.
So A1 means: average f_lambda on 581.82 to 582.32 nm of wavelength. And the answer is 120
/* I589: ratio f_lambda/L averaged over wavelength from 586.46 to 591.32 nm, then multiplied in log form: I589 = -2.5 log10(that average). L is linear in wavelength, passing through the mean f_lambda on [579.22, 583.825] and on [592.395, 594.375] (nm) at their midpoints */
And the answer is 0.371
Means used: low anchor 124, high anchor 104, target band 79.7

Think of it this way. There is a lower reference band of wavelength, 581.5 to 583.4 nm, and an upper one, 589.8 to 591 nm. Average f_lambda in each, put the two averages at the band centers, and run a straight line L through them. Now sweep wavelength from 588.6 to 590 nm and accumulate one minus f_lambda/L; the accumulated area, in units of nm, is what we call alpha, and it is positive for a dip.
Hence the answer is 0.61 nm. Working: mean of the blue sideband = 116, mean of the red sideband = 81.4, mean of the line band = 48.4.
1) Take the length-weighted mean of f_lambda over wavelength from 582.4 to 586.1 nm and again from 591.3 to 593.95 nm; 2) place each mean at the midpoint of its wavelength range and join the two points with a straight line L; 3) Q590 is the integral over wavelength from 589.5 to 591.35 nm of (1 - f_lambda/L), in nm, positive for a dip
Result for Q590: 0.463 nm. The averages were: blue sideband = 115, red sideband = 102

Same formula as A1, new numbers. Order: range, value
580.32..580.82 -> 136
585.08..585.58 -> 112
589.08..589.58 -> 49.3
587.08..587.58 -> 102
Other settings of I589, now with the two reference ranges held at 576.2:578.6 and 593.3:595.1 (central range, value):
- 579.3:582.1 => -0.08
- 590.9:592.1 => 0.10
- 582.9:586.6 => 0.01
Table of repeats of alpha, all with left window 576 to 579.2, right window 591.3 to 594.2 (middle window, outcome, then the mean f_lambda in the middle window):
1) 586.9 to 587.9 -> 0.09 nm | 99.3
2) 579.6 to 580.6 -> -0.12 nm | 132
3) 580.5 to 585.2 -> -0.24 nm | 120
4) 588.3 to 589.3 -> 0.50 nm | 53.6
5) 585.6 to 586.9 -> 0.05 nm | 106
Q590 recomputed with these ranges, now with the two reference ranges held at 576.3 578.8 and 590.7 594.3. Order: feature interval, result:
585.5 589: 0.50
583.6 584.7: -0.06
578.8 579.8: -0.06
